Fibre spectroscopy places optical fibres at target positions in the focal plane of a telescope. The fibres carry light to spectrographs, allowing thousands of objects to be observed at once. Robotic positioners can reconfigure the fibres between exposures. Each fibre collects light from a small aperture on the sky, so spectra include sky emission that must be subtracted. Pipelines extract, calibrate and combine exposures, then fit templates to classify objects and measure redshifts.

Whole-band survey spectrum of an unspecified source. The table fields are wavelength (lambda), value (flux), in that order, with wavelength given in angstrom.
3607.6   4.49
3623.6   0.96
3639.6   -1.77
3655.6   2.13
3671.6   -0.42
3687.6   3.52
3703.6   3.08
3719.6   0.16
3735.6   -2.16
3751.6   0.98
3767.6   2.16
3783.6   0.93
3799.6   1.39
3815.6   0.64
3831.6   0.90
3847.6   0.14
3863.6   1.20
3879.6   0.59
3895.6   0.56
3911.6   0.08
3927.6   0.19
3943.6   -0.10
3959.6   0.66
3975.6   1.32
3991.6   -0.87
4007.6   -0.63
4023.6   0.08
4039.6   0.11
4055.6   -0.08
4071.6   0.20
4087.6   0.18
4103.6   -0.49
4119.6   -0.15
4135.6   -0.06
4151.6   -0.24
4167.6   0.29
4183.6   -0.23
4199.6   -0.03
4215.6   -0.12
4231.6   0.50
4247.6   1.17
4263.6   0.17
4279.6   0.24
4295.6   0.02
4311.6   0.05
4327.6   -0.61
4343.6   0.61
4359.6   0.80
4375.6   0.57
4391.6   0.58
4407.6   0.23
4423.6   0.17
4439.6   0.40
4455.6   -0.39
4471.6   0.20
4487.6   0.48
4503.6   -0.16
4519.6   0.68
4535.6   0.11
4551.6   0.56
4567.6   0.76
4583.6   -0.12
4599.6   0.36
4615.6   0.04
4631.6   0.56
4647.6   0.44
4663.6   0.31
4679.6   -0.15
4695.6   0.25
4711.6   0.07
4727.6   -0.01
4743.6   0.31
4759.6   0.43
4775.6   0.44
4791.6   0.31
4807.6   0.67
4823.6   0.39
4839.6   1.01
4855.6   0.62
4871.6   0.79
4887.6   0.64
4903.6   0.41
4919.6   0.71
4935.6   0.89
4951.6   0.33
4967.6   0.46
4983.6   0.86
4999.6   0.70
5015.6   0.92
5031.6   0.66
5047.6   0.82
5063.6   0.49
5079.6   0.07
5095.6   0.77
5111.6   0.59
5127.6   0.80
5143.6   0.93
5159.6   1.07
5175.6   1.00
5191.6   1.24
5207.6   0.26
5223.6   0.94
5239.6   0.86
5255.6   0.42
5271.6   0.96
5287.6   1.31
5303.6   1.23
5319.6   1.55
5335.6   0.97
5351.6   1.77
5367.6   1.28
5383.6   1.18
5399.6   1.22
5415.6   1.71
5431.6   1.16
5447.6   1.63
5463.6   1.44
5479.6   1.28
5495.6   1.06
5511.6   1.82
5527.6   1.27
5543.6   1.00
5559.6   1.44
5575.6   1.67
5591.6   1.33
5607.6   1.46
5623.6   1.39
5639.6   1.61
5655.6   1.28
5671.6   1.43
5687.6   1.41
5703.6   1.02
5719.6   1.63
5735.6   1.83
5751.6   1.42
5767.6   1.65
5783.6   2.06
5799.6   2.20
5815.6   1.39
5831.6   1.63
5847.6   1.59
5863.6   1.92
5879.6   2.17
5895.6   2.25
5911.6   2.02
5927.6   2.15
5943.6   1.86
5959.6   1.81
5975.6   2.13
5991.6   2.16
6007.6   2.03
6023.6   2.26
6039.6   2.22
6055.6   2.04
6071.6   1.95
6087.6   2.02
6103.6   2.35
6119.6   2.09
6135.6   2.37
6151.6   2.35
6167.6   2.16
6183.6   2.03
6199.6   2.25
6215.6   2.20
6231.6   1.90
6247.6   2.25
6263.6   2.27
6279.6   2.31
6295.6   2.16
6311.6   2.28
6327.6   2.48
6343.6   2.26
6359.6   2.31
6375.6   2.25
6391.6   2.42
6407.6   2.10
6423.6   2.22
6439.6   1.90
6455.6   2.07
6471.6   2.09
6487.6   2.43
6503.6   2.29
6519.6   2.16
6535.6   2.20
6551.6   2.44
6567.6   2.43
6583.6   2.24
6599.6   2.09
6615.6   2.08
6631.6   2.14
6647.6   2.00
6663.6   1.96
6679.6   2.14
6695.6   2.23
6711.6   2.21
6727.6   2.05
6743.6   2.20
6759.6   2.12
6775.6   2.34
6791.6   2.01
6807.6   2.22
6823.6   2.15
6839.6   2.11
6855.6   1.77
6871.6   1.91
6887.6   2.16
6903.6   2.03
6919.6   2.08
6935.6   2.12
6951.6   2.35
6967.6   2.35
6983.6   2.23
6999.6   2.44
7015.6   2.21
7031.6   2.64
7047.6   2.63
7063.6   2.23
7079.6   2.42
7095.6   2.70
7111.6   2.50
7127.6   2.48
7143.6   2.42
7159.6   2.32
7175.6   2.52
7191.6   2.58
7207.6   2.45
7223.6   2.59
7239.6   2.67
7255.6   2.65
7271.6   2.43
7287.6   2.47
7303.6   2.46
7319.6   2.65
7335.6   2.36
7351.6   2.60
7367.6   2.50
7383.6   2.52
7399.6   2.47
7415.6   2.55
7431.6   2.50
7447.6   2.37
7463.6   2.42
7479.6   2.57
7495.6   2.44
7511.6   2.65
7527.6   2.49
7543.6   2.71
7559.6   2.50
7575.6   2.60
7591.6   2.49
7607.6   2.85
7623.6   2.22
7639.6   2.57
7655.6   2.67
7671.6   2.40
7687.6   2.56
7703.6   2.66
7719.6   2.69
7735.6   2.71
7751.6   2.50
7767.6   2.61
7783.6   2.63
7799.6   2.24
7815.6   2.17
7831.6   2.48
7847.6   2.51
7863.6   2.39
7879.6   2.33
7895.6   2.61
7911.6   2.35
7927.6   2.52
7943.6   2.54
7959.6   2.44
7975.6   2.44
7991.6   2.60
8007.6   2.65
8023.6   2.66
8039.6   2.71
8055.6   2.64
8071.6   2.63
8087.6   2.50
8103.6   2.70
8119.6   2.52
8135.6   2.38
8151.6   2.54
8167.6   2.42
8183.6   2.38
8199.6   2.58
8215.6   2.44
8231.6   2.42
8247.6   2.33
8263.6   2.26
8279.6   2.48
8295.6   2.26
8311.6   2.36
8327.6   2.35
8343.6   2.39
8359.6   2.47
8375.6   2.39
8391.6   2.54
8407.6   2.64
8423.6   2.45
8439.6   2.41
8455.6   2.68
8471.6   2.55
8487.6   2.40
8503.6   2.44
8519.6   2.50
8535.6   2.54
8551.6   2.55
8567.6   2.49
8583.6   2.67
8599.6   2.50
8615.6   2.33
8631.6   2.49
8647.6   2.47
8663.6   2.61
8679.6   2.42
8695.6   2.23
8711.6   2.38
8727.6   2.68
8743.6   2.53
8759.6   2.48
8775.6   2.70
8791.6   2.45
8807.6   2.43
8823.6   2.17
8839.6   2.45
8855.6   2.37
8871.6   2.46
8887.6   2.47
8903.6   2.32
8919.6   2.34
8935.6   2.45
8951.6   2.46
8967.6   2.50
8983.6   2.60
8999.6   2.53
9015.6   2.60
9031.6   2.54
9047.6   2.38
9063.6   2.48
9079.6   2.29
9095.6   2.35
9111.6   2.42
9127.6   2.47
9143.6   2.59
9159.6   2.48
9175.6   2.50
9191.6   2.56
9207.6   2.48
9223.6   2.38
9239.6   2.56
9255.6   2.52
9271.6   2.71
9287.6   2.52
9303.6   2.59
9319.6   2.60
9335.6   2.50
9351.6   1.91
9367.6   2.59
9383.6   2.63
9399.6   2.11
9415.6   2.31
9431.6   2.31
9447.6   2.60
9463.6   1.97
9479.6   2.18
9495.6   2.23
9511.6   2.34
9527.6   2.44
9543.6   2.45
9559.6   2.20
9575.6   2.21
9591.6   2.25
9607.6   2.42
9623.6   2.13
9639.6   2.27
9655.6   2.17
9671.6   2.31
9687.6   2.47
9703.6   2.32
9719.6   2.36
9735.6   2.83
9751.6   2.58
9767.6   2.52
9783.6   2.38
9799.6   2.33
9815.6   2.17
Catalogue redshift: 0.32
